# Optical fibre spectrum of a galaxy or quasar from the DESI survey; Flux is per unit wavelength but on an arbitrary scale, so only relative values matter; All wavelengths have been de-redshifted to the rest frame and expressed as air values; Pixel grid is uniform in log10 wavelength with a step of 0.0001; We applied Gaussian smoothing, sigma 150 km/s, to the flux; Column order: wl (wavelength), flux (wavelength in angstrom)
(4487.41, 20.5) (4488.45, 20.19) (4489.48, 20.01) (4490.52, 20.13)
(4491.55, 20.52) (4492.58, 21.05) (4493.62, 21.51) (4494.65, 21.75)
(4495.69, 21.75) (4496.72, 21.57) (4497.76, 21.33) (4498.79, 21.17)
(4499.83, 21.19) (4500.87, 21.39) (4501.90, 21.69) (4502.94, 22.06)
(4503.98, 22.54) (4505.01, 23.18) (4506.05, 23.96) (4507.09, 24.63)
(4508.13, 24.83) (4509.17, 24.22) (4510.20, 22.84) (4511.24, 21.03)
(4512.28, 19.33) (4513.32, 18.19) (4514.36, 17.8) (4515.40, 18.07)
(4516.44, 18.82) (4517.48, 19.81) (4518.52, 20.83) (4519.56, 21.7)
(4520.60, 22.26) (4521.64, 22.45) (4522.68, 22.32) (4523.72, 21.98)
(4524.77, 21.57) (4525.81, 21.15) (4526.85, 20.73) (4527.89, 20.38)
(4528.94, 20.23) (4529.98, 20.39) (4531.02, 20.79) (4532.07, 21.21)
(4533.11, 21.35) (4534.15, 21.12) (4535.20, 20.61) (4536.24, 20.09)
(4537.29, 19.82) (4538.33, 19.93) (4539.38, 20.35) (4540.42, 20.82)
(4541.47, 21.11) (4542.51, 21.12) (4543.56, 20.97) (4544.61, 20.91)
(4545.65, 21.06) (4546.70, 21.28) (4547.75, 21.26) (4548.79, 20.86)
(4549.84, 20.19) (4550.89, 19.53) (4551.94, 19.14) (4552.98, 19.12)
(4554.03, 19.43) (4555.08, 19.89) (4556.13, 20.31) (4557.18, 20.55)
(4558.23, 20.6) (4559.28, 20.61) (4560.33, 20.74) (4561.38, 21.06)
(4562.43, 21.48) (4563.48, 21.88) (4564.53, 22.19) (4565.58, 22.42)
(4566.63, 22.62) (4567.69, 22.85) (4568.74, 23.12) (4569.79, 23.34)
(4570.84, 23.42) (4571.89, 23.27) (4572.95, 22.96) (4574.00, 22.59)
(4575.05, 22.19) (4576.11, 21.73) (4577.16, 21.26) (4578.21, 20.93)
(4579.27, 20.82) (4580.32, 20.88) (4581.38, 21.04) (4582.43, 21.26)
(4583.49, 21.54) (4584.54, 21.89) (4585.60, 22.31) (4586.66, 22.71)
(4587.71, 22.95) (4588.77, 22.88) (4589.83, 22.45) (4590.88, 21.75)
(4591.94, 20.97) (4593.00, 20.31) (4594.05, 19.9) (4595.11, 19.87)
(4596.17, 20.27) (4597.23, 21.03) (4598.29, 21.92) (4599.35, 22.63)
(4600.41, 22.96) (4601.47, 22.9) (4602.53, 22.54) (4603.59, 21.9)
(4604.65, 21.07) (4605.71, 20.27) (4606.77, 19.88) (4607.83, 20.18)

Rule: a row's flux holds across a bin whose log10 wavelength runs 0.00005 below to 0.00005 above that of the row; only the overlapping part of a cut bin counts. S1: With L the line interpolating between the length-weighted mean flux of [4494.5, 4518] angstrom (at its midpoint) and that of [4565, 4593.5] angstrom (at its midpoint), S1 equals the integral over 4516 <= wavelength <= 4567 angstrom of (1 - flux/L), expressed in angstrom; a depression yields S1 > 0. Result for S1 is 2.1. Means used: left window 21.4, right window 22.1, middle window 20.8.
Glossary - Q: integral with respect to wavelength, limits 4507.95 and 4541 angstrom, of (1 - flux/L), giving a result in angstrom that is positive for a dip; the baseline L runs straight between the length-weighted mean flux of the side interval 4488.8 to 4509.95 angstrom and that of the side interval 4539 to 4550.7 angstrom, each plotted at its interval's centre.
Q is 0.91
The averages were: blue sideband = 22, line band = 20.8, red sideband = 20.9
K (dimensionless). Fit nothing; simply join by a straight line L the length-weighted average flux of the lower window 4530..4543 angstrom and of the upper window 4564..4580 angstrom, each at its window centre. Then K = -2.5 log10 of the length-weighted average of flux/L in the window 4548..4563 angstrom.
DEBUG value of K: 0.07 mag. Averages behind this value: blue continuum 20.7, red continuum 22.4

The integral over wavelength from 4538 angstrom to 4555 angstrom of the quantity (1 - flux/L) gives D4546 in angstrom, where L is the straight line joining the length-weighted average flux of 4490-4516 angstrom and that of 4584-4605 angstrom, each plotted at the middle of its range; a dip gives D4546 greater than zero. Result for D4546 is 0.9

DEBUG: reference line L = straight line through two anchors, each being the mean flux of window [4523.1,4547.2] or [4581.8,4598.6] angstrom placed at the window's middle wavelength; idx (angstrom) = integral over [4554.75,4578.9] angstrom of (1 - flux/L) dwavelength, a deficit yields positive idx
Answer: -0.7 angstrom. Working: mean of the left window 20.8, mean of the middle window 21.8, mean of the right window 21.5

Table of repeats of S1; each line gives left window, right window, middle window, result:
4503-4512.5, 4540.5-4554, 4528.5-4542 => 0.4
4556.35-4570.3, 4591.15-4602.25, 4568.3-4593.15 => -0.6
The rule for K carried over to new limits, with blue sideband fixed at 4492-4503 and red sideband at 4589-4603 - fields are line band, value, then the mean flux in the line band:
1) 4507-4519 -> 0.04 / 20.7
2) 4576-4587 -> 0.00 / 21.5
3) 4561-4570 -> -0.04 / 22.3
